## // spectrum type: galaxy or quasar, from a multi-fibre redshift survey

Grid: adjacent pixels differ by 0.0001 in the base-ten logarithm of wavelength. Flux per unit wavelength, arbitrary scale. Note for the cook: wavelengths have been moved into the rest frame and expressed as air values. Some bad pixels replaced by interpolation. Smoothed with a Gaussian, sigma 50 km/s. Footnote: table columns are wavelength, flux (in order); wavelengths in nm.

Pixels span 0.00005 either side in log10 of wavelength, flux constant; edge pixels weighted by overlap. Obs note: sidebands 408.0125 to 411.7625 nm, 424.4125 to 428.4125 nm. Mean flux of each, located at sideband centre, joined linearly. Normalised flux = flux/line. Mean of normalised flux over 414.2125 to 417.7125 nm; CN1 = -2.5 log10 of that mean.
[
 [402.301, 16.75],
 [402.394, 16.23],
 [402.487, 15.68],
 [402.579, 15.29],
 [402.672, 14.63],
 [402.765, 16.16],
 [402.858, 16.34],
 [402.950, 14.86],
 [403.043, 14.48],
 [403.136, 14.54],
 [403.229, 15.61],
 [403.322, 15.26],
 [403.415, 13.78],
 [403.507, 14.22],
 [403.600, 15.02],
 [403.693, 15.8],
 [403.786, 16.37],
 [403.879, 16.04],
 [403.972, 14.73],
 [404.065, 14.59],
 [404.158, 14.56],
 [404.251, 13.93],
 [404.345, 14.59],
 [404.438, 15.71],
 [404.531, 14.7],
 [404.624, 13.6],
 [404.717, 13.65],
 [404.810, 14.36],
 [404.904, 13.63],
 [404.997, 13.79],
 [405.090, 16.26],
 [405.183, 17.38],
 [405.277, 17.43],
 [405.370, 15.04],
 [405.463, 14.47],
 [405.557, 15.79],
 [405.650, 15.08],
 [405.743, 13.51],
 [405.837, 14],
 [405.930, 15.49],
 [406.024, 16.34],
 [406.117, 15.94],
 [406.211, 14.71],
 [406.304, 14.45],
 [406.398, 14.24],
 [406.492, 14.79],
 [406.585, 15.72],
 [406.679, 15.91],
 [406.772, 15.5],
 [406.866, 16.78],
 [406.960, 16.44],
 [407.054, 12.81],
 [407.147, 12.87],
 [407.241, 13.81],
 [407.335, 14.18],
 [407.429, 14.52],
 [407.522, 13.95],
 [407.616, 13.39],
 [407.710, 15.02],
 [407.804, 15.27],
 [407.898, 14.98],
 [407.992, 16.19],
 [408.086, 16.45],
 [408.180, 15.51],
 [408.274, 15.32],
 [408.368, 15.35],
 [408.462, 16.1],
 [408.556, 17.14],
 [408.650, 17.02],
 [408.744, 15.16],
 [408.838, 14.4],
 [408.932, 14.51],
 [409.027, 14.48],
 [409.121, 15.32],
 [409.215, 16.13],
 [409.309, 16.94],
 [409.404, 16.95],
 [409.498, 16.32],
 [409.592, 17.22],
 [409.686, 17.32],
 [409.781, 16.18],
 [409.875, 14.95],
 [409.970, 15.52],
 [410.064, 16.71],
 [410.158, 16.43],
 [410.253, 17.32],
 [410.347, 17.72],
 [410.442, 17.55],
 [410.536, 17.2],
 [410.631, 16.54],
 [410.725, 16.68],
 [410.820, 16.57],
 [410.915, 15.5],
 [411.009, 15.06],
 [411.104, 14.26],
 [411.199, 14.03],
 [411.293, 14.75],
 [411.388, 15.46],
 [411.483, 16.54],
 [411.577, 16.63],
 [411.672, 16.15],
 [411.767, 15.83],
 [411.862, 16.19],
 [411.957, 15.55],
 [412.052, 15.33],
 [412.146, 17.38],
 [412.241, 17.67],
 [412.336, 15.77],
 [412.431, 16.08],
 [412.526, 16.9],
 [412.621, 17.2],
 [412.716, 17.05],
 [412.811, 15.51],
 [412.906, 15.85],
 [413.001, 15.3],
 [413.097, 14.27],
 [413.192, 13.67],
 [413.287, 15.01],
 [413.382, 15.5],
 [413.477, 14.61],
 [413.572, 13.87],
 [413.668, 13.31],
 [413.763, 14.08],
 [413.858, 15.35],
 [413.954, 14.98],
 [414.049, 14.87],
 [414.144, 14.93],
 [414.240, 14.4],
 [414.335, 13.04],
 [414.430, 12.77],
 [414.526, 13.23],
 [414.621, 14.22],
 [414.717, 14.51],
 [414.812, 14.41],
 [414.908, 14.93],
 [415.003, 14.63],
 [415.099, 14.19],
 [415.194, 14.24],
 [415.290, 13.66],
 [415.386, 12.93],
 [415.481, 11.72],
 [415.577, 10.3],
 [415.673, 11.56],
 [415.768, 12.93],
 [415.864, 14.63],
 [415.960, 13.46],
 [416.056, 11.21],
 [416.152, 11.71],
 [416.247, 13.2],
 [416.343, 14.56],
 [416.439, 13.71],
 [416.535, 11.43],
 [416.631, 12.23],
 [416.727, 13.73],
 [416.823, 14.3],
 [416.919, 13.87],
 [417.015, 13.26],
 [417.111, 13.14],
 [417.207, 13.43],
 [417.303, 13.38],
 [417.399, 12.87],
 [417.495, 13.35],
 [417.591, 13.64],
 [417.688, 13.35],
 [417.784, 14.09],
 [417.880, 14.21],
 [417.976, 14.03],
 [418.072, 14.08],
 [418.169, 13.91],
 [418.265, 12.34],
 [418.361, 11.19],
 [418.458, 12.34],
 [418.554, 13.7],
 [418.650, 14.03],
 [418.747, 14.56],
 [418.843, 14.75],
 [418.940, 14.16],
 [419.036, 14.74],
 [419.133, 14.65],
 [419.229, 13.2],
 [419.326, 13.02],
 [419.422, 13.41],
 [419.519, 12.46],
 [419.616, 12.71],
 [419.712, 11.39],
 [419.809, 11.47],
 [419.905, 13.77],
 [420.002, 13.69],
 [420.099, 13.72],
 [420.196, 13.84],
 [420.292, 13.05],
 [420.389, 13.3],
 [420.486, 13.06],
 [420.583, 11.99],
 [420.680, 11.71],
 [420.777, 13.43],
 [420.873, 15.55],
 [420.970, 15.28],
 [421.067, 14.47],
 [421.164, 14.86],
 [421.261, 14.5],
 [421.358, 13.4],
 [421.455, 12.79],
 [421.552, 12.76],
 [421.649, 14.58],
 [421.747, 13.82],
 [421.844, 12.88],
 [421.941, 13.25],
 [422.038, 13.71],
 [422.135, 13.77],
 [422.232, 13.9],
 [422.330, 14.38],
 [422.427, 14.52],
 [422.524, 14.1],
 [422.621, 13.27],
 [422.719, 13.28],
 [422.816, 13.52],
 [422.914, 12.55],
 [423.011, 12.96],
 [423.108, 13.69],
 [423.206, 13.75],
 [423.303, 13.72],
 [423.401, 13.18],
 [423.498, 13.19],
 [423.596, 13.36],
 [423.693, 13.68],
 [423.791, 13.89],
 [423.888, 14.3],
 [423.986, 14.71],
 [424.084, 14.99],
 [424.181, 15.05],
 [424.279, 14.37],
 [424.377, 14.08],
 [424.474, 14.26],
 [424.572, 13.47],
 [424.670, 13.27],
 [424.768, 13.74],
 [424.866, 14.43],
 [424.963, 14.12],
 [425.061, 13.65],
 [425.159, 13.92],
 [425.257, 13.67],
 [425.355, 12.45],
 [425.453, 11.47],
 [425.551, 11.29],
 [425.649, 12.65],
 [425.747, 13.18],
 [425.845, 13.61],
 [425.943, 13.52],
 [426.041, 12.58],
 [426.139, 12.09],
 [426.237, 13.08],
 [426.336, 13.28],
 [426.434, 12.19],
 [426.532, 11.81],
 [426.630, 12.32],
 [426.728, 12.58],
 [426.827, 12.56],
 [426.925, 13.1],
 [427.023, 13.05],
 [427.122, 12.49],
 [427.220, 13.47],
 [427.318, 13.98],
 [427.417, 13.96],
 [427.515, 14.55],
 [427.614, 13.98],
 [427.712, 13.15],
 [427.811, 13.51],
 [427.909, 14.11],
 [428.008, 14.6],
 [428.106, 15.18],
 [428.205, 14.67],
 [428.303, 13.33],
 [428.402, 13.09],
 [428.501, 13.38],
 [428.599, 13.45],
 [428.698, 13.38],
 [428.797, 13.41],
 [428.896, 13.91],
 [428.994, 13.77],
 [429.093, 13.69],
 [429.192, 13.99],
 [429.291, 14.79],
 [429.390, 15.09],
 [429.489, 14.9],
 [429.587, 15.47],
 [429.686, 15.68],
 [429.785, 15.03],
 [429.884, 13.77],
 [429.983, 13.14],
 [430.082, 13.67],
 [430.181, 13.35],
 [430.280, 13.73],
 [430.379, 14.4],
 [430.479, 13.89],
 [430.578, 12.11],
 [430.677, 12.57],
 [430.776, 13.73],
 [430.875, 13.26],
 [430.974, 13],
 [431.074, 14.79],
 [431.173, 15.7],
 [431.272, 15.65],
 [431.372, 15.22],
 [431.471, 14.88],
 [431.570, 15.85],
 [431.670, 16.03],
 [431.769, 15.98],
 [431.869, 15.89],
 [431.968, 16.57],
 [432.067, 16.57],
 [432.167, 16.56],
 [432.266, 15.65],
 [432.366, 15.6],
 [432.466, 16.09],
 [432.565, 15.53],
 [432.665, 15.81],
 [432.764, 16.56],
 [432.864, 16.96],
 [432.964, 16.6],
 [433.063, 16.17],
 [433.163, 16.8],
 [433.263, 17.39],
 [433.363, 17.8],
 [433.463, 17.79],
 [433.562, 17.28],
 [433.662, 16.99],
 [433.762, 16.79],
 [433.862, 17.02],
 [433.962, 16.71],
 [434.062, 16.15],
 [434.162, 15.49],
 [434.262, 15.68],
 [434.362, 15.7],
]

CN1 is 0.13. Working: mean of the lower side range 16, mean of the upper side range 13.3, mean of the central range 13.3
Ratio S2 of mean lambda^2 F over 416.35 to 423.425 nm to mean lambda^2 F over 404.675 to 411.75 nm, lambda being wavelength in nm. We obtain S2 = 0.92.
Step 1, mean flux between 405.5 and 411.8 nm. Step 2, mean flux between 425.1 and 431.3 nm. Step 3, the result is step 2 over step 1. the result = 0.9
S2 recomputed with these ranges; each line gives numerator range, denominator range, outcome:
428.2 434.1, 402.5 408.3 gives 1.14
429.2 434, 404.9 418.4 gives 1.14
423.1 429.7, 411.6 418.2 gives 1.01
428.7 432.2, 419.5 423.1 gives 1.13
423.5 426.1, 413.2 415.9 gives 1.03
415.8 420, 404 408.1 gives 0.95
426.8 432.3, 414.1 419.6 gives 1.13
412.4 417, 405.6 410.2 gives 0.94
